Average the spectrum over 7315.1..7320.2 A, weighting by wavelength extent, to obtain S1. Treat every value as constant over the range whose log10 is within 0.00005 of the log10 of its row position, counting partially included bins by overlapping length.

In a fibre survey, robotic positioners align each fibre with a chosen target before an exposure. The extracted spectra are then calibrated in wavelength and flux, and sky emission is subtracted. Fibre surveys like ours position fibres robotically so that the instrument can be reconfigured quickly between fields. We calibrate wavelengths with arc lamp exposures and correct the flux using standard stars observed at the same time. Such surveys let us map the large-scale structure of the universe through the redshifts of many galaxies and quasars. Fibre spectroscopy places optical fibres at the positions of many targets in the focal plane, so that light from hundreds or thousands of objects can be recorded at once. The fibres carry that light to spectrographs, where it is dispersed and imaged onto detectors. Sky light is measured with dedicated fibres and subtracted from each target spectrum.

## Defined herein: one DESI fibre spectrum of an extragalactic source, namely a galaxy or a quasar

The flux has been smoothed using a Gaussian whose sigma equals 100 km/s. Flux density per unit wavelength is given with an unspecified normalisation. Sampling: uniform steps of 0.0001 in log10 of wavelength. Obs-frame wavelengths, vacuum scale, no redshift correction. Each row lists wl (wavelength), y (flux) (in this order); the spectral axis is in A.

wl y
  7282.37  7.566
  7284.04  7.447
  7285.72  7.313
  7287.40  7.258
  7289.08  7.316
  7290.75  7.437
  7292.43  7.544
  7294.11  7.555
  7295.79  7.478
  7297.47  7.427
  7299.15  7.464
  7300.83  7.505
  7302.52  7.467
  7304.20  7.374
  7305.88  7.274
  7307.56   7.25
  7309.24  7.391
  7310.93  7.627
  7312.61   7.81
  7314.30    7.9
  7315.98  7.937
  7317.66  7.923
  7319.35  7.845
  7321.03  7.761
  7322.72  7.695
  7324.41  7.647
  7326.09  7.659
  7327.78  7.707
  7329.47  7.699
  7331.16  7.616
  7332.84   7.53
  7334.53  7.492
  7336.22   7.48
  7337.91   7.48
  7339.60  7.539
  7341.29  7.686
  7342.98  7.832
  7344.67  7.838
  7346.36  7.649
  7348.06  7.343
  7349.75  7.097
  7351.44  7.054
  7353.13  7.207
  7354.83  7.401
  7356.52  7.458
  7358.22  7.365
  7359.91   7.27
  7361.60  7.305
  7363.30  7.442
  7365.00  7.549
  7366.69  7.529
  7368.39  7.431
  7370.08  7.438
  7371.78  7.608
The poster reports 7.92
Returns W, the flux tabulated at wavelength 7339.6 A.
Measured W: 7.539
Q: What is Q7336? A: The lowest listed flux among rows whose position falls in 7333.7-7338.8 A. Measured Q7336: 7.48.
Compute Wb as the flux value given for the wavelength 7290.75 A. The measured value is 7.437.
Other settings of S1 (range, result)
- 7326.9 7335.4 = 7.61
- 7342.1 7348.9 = 7.66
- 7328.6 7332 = 7.66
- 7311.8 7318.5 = 7.9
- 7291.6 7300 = 7.49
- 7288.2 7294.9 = 7.47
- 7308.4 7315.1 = 7.67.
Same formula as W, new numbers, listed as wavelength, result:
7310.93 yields 7.627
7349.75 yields 7.097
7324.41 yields 7.647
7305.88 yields 7.274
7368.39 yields 7.431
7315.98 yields 7.937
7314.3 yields 7.9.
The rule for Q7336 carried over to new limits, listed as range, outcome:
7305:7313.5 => 7.25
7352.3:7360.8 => 7.207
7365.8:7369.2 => 7.431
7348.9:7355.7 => 7.054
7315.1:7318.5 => 7.923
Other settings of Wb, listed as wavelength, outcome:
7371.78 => 7.608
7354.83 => 7.401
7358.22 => 7.365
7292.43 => 7.544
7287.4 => 7.258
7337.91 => 7.48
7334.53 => 7.492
